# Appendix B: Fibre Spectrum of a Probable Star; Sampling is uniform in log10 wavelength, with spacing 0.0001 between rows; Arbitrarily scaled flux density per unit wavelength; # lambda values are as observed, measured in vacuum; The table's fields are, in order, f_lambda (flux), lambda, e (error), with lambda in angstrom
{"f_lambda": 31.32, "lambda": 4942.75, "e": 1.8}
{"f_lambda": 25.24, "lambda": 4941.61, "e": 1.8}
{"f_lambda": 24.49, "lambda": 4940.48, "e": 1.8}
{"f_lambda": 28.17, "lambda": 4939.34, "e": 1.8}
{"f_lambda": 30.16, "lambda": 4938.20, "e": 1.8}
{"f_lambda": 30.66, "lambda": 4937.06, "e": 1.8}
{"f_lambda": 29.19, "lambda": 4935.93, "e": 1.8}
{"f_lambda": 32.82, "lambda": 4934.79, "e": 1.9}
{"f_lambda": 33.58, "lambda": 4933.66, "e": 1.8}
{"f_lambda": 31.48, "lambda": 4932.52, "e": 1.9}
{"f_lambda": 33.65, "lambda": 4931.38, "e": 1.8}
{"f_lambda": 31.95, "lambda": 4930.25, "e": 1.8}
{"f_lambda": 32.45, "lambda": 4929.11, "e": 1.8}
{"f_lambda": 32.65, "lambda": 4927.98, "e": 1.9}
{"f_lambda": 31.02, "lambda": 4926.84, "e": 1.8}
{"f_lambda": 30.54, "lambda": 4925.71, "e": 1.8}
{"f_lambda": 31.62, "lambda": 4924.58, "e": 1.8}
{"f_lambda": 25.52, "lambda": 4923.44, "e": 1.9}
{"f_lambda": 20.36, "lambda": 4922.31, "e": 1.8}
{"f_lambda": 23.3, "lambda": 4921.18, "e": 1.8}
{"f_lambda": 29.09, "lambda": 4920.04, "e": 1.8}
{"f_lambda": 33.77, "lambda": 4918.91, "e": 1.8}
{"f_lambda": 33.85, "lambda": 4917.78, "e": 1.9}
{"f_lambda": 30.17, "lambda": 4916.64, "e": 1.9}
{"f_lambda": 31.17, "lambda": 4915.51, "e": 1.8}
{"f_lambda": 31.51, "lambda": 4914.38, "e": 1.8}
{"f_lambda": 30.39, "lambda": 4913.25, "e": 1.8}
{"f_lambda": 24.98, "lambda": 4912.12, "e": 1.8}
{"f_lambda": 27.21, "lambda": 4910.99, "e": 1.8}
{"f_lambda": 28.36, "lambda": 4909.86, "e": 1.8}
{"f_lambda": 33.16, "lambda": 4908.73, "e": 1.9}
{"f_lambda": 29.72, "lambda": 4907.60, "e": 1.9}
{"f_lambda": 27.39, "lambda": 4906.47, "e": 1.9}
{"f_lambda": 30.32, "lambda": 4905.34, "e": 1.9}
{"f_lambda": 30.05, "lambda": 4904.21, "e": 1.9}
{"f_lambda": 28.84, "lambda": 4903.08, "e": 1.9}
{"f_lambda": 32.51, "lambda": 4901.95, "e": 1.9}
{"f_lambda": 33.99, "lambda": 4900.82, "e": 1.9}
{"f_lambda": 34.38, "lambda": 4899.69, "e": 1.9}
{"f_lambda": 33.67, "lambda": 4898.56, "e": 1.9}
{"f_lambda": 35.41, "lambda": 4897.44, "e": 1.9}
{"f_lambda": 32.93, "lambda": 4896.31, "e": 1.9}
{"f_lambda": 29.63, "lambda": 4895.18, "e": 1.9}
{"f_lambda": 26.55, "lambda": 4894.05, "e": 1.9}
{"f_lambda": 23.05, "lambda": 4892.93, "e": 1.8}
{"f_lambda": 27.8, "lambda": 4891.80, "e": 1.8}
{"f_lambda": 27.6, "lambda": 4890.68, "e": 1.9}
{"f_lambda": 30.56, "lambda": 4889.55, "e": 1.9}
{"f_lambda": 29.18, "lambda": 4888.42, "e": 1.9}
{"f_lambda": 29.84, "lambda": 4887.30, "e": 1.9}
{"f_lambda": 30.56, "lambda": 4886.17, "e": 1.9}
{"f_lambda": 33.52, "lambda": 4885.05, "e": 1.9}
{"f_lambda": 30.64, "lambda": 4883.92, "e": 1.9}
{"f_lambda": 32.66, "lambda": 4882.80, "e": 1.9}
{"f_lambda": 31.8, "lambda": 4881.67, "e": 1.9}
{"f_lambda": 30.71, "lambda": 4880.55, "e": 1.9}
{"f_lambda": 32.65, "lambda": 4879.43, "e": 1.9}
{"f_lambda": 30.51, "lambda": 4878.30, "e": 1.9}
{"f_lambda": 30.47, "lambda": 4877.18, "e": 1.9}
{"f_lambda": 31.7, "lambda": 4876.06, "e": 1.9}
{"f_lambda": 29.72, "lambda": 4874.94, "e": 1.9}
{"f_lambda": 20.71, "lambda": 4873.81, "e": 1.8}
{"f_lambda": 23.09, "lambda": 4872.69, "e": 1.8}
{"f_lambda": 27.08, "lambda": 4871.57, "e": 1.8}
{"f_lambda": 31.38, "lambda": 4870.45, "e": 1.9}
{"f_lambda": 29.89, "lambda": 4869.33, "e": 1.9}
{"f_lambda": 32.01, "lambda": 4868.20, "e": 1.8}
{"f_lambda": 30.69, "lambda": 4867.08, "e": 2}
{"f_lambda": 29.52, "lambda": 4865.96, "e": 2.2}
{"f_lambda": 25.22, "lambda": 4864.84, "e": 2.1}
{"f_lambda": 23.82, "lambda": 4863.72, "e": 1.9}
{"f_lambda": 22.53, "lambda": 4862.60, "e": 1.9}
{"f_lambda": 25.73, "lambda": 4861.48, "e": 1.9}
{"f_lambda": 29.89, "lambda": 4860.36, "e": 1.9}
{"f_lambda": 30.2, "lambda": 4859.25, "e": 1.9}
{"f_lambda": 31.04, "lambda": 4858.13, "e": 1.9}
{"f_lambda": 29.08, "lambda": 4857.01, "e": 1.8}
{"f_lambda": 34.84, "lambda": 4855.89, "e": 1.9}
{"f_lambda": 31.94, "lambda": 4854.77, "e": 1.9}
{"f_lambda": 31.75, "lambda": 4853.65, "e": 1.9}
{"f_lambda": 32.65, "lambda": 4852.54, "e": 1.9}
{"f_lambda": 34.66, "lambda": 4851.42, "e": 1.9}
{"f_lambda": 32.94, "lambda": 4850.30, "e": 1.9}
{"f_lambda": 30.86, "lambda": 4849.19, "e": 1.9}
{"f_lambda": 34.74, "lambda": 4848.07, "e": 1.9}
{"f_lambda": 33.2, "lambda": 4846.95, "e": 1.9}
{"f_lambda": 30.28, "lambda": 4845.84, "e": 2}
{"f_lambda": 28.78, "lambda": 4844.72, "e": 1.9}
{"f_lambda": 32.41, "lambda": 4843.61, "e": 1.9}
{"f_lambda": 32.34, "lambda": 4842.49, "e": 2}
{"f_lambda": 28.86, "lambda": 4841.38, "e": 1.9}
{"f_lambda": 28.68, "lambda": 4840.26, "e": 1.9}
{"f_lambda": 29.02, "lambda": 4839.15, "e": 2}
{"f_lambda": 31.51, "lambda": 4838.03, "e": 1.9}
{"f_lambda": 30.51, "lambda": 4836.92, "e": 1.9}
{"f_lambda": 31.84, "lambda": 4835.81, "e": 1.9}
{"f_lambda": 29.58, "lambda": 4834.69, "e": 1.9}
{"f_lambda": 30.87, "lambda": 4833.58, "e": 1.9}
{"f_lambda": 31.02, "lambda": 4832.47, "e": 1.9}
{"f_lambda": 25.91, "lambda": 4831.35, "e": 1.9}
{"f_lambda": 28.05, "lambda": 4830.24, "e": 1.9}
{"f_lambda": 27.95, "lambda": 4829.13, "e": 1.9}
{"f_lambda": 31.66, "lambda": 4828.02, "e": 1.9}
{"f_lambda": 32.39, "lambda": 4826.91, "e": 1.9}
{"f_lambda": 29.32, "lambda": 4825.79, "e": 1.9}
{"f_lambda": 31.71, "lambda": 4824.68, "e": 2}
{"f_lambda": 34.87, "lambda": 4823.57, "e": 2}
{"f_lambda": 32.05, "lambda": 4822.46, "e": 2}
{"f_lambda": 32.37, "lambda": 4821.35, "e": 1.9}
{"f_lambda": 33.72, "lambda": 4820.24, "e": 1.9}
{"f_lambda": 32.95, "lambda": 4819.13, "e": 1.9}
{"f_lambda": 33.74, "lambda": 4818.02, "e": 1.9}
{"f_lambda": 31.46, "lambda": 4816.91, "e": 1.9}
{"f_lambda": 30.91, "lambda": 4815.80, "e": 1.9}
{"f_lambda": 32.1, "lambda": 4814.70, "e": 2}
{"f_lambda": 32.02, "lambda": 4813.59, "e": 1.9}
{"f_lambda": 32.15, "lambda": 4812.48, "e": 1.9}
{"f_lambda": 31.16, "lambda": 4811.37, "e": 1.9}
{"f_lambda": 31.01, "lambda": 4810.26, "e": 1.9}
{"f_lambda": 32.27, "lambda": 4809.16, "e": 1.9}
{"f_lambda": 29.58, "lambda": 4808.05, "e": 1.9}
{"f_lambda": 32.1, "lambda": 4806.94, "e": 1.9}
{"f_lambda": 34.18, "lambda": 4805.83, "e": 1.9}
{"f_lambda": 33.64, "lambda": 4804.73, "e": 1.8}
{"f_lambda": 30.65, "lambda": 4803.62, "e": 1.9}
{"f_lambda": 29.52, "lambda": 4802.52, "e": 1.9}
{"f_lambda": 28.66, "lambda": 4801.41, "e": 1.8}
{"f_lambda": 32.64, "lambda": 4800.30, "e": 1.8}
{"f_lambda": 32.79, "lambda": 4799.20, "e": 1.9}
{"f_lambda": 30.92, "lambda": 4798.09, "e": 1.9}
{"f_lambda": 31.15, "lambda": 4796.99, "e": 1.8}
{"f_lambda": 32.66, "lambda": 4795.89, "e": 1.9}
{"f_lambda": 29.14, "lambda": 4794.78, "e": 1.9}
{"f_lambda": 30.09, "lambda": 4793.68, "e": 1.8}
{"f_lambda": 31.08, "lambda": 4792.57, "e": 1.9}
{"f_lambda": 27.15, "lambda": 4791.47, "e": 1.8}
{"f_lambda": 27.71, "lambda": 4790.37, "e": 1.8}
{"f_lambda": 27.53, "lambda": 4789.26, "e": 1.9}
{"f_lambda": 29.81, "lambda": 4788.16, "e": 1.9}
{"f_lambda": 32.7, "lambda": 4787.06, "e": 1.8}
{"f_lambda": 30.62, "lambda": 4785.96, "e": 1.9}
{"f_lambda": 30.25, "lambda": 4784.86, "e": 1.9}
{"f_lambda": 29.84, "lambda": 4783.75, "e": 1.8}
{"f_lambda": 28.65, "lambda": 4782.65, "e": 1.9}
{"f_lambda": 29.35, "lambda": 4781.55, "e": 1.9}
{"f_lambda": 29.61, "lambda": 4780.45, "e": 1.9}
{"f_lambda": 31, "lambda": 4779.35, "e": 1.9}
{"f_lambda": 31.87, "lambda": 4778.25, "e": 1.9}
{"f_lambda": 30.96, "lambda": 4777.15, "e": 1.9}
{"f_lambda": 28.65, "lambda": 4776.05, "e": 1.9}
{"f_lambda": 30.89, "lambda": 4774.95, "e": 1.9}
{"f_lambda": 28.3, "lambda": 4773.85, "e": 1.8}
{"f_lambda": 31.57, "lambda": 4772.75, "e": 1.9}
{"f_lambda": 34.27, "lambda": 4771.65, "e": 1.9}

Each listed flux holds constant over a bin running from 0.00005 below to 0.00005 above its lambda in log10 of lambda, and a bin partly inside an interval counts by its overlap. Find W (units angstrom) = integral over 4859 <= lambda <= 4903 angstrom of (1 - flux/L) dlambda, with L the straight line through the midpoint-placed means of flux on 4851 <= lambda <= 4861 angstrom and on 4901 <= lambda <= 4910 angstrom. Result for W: 2.0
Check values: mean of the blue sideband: 31.7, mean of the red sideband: 30.3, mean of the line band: 29.6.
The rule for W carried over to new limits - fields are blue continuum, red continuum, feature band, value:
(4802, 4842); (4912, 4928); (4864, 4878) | 0.9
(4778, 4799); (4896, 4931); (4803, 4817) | -0.8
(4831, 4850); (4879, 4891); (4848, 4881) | 1.2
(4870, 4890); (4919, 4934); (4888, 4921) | -0.4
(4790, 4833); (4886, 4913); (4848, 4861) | -0.6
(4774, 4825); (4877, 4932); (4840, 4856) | -0.6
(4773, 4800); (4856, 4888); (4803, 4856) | -3.2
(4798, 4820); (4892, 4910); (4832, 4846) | 0.4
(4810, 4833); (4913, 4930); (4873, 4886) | 0.1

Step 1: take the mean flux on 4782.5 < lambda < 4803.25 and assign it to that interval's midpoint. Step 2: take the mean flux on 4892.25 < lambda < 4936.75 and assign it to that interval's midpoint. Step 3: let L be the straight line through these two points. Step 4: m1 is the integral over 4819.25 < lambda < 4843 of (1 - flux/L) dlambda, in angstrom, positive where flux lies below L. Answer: -0.4 angstrom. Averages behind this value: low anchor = 30.2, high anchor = 30.3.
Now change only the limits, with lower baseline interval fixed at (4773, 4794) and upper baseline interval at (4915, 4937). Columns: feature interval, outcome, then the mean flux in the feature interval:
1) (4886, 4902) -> -0.1 angstrom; 30.4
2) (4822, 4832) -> -0.1 angstrom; 30.4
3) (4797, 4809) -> -0.6 angstrom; 31.5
